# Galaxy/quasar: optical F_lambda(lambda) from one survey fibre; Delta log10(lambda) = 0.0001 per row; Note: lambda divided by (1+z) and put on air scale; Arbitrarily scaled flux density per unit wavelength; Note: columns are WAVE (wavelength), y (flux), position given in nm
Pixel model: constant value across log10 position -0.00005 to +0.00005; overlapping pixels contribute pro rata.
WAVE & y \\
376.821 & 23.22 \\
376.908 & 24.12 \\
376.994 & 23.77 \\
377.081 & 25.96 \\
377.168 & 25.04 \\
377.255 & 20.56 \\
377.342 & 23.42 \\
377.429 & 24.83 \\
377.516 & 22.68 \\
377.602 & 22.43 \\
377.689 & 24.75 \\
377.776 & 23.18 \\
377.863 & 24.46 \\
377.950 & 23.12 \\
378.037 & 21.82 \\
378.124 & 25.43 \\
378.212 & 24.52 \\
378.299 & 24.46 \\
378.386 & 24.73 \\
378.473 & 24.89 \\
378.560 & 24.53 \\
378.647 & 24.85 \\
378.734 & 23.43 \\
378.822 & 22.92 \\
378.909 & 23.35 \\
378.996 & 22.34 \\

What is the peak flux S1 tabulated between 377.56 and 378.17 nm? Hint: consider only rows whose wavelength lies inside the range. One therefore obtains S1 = 25.43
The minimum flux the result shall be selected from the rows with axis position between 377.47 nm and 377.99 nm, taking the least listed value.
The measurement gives 22.43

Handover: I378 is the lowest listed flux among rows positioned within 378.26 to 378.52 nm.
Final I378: 24.46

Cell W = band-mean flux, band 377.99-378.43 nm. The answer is 24.2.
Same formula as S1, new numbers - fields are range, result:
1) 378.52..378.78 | 24.85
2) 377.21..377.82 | 24.83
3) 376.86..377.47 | 25.96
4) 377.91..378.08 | 23.12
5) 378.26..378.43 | 24.73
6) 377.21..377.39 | 23.42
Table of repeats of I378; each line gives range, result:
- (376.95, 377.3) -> 20.56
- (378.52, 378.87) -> 22.92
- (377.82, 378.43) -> 21.82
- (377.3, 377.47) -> 23.42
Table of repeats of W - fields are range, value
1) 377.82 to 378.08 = 23.1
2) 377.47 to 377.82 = 23.3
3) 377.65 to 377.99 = 23.9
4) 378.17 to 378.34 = 24.5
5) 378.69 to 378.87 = 23.1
